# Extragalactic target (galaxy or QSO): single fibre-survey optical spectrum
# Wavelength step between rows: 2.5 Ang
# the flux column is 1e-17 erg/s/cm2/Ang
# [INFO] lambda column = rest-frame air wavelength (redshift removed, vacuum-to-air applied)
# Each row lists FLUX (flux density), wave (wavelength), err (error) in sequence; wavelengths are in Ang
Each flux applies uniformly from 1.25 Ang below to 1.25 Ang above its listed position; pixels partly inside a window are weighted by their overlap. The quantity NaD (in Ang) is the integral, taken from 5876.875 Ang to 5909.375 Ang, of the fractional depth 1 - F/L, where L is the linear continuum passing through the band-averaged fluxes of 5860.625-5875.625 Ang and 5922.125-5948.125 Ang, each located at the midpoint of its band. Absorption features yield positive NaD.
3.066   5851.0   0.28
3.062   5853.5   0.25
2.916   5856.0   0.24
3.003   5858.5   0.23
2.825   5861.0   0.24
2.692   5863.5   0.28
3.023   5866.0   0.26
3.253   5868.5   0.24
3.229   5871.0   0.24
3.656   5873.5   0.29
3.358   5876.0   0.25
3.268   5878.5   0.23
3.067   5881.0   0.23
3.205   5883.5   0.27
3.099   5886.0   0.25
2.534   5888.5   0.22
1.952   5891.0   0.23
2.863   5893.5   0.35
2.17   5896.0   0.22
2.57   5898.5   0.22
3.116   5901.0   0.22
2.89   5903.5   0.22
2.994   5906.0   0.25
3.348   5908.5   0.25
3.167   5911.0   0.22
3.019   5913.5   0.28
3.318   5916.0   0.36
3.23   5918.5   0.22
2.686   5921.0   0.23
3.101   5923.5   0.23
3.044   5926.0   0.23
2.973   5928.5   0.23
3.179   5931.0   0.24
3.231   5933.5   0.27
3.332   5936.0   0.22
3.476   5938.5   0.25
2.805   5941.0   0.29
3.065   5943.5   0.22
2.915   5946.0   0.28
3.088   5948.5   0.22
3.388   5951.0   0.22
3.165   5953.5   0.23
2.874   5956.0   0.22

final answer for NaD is 2.9 Ang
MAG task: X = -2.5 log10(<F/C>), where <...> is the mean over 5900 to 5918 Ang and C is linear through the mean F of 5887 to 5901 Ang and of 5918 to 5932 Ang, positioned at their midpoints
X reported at -0.140 mag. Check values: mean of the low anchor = 2.49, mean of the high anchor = 3.02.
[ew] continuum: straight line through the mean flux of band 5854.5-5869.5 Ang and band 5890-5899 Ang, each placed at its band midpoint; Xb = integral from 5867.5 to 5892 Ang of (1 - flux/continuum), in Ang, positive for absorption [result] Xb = -3.9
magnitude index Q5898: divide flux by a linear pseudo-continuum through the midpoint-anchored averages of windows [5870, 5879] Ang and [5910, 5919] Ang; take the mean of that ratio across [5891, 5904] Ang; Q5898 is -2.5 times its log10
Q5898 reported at 0.232 mag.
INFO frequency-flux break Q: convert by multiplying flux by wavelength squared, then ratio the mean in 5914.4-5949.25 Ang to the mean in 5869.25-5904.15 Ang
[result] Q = 1.1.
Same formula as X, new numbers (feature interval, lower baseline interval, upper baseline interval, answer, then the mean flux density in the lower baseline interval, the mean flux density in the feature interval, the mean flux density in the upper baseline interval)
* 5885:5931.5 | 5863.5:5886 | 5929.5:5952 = 0.102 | 3.22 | 2.9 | 3.16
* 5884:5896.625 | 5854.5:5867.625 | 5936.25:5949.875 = 0.153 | 2.91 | 2.58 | 3.09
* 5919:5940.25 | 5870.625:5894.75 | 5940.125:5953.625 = -0.024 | 3.02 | 3.12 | 3.07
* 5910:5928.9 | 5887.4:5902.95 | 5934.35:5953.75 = -0.082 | 2.55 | 3.07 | 3.16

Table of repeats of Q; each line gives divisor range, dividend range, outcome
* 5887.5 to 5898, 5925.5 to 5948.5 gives 1.32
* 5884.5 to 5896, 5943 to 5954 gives 1.24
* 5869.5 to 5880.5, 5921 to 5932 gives 0.92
